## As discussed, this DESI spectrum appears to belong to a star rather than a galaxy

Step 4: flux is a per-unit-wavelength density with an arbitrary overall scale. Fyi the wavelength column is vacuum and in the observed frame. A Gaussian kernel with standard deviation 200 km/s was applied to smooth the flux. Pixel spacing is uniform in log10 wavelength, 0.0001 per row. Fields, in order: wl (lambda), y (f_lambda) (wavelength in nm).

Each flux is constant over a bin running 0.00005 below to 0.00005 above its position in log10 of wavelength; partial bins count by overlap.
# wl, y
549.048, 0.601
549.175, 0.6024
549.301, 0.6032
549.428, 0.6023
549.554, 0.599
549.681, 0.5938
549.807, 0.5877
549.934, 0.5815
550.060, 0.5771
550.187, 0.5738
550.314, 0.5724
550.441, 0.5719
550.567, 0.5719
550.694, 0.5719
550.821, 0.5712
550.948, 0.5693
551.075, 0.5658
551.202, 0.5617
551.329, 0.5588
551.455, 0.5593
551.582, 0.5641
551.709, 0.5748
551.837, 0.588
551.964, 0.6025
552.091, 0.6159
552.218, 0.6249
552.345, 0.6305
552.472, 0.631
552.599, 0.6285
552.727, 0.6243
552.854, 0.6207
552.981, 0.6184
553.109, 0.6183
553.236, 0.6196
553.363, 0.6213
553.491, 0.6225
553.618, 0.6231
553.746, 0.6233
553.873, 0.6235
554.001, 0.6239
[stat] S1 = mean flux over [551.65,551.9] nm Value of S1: 0.579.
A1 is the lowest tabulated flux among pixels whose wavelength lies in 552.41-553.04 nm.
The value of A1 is 0.6184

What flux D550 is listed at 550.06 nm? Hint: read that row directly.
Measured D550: 0.5771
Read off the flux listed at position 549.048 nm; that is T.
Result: 0.601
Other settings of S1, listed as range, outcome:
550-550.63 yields 0.573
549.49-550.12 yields 0.589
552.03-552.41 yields 0.625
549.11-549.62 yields 0.601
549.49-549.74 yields 0.597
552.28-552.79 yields 0.628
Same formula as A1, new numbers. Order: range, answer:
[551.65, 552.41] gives 0.5748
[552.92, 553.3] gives 0.6183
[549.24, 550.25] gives 0.5738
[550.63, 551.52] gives 0.5588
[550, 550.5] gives 0.5719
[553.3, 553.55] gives 0.6213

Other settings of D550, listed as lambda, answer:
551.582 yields 0.5641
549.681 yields 0.5938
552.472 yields 0.631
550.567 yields 0.5719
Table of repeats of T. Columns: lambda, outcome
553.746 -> 0.6233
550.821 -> 0.5712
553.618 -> 0.6231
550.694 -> 0.5719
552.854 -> 0.6207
